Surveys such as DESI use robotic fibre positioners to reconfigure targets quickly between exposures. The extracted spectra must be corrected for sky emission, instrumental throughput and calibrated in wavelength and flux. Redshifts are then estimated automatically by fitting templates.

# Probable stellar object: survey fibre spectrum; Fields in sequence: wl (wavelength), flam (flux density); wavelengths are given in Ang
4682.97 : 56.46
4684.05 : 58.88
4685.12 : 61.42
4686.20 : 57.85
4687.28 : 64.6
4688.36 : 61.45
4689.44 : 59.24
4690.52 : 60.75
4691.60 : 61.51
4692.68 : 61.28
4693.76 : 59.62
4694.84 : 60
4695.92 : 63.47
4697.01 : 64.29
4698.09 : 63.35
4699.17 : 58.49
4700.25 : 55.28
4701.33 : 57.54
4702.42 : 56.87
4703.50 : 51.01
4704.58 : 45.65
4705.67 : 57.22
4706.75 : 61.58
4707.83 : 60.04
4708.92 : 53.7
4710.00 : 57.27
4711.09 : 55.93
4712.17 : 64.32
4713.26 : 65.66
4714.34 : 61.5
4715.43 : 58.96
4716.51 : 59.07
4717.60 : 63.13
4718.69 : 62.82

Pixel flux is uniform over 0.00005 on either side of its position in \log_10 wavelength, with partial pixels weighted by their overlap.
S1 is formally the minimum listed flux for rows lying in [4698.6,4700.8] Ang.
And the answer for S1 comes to 55.28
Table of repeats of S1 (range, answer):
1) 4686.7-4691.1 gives 59.24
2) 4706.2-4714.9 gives 53.7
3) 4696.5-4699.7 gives 58.49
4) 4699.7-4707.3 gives 45.65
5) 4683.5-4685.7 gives 58.88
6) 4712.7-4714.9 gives 61.5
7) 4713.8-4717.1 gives 58.96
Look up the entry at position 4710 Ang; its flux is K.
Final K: 57.27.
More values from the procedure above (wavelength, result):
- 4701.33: 57.54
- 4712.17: 64.32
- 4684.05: 58.88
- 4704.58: 45.65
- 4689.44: 59.24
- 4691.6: 61.51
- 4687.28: 64.6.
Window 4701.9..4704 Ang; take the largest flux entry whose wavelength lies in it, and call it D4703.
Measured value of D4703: 56.87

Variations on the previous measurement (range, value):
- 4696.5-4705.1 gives 64.29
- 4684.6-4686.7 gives 61.42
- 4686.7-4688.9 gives 64.6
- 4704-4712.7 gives 64.32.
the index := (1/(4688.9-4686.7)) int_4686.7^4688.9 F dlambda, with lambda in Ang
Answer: 62.9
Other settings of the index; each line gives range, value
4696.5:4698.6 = 63.9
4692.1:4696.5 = 61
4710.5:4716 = 61.2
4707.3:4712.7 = 58.2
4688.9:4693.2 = 60.7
